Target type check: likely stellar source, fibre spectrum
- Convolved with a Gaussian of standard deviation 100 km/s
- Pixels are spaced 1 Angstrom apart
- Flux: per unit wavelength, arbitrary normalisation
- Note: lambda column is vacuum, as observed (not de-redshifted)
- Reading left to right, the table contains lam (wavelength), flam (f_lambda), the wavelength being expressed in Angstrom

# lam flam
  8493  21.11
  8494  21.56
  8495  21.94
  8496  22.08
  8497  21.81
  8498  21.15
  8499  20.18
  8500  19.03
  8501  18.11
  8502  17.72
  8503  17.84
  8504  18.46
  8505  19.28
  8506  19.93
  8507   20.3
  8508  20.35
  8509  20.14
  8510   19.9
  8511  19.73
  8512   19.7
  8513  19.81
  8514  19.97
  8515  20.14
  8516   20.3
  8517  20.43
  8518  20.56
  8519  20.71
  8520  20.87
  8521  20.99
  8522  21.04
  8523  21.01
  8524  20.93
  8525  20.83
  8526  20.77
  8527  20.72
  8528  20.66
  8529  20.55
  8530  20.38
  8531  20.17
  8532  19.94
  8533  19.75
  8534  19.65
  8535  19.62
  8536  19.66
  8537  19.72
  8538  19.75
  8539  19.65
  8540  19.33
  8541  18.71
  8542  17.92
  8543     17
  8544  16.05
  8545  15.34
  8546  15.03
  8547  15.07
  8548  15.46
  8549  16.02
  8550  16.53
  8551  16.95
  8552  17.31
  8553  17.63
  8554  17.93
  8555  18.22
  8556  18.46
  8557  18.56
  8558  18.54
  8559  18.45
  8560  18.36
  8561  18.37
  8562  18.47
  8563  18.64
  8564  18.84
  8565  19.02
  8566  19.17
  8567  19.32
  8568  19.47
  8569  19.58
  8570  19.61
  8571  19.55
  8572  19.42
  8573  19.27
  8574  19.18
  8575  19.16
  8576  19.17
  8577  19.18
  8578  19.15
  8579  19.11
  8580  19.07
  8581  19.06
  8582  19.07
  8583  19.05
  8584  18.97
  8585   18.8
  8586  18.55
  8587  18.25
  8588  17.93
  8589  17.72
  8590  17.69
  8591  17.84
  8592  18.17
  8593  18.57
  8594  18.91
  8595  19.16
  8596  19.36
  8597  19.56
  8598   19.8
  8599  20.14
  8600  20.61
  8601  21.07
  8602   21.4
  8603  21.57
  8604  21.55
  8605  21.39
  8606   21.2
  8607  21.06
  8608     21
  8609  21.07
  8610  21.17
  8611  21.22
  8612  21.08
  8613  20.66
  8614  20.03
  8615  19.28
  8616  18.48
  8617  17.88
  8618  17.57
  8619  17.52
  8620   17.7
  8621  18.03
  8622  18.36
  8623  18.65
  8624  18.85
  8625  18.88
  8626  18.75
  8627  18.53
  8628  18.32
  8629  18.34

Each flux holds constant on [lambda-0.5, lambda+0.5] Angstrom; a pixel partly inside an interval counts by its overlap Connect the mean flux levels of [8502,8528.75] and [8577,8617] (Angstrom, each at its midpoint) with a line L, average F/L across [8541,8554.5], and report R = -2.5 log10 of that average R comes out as 0.20 mag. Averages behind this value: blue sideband 20.2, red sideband 19.7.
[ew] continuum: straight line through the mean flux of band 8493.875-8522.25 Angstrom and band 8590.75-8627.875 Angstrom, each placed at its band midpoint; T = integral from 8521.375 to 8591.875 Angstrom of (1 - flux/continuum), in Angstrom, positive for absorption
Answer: 4.0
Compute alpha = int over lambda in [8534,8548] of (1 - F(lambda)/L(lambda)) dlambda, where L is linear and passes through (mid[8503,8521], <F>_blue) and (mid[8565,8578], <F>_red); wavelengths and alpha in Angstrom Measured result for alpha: 1.3 Angstrom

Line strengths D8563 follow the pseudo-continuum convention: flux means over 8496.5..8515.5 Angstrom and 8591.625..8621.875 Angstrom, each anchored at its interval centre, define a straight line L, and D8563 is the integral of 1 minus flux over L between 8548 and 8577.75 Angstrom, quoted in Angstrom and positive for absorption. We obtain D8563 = 1.9 Angstrom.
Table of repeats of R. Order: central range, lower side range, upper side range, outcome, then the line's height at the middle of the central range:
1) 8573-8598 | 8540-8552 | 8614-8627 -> -0.077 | 17.5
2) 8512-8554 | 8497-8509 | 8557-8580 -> 0.010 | 19.3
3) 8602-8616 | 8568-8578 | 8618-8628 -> -0.125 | 18.6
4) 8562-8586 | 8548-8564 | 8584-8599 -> -0.051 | 18.3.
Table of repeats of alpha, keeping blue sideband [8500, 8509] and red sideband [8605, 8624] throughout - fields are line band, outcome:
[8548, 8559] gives 0.99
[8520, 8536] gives -1.07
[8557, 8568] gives 0.34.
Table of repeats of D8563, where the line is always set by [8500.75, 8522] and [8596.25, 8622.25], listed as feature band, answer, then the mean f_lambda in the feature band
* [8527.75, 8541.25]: 0.0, 19.8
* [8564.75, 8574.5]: 0.3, 19.4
